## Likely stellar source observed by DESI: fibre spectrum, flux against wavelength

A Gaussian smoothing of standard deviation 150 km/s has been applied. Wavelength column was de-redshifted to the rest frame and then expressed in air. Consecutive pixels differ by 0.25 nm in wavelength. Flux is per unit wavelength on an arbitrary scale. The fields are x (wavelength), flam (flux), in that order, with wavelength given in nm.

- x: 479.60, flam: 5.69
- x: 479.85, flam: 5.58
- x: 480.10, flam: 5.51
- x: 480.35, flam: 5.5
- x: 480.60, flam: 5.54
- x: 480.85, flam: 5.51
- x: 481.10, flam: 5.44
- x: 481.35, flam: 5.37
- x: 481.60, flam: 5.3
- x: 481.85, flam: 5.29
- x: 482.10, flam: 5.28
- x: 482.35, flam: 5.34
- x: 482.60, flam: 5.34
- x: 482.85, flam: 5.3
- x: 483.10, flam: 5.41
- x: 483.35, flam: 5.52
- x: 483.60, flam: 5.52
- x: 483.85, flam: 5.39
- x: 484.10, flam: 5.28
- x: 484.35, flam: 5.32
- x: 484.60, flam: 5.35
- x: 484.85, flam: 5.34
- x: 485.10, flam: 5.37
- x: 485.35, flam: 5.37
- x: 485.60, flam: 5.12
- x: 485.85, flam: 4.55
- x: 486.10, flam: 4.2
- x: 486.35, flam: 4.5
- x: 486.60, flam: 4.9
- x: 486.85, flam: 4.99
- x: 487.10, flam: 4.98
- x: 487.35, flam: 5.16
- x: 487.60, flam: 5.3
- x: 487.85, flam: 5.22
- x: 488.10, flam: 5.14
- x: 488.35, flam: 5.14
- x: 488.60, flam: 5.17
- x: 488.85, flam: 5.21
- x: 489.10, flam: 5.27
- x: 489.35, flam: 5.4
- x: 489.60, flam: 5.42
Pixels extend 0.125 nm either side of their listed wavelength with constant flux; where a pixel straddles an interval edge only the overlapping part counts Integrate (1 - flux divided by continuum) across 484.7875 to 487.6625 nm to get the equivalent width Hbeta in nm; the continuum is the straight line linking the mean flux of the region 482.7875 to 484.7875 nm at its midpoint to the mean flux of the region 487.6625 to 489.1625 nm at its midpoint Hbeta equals 0.17 nm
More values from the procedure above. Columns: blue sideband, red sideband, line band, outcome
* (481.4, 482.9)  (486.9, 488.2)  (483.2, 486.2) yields 0.019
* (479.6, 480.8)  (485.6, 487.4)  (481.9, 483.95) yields -0.070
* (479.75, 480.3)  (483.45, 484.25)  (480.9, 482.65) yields 0.041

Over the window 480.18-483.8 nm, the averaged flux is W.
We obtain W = 5.41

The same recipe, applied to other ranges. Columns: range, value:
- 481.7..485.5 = 5.36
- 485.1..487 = 4.84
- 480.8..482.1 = 5.36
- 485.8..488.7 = 4.95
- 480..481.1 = 5.51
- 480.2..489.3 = 5.22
